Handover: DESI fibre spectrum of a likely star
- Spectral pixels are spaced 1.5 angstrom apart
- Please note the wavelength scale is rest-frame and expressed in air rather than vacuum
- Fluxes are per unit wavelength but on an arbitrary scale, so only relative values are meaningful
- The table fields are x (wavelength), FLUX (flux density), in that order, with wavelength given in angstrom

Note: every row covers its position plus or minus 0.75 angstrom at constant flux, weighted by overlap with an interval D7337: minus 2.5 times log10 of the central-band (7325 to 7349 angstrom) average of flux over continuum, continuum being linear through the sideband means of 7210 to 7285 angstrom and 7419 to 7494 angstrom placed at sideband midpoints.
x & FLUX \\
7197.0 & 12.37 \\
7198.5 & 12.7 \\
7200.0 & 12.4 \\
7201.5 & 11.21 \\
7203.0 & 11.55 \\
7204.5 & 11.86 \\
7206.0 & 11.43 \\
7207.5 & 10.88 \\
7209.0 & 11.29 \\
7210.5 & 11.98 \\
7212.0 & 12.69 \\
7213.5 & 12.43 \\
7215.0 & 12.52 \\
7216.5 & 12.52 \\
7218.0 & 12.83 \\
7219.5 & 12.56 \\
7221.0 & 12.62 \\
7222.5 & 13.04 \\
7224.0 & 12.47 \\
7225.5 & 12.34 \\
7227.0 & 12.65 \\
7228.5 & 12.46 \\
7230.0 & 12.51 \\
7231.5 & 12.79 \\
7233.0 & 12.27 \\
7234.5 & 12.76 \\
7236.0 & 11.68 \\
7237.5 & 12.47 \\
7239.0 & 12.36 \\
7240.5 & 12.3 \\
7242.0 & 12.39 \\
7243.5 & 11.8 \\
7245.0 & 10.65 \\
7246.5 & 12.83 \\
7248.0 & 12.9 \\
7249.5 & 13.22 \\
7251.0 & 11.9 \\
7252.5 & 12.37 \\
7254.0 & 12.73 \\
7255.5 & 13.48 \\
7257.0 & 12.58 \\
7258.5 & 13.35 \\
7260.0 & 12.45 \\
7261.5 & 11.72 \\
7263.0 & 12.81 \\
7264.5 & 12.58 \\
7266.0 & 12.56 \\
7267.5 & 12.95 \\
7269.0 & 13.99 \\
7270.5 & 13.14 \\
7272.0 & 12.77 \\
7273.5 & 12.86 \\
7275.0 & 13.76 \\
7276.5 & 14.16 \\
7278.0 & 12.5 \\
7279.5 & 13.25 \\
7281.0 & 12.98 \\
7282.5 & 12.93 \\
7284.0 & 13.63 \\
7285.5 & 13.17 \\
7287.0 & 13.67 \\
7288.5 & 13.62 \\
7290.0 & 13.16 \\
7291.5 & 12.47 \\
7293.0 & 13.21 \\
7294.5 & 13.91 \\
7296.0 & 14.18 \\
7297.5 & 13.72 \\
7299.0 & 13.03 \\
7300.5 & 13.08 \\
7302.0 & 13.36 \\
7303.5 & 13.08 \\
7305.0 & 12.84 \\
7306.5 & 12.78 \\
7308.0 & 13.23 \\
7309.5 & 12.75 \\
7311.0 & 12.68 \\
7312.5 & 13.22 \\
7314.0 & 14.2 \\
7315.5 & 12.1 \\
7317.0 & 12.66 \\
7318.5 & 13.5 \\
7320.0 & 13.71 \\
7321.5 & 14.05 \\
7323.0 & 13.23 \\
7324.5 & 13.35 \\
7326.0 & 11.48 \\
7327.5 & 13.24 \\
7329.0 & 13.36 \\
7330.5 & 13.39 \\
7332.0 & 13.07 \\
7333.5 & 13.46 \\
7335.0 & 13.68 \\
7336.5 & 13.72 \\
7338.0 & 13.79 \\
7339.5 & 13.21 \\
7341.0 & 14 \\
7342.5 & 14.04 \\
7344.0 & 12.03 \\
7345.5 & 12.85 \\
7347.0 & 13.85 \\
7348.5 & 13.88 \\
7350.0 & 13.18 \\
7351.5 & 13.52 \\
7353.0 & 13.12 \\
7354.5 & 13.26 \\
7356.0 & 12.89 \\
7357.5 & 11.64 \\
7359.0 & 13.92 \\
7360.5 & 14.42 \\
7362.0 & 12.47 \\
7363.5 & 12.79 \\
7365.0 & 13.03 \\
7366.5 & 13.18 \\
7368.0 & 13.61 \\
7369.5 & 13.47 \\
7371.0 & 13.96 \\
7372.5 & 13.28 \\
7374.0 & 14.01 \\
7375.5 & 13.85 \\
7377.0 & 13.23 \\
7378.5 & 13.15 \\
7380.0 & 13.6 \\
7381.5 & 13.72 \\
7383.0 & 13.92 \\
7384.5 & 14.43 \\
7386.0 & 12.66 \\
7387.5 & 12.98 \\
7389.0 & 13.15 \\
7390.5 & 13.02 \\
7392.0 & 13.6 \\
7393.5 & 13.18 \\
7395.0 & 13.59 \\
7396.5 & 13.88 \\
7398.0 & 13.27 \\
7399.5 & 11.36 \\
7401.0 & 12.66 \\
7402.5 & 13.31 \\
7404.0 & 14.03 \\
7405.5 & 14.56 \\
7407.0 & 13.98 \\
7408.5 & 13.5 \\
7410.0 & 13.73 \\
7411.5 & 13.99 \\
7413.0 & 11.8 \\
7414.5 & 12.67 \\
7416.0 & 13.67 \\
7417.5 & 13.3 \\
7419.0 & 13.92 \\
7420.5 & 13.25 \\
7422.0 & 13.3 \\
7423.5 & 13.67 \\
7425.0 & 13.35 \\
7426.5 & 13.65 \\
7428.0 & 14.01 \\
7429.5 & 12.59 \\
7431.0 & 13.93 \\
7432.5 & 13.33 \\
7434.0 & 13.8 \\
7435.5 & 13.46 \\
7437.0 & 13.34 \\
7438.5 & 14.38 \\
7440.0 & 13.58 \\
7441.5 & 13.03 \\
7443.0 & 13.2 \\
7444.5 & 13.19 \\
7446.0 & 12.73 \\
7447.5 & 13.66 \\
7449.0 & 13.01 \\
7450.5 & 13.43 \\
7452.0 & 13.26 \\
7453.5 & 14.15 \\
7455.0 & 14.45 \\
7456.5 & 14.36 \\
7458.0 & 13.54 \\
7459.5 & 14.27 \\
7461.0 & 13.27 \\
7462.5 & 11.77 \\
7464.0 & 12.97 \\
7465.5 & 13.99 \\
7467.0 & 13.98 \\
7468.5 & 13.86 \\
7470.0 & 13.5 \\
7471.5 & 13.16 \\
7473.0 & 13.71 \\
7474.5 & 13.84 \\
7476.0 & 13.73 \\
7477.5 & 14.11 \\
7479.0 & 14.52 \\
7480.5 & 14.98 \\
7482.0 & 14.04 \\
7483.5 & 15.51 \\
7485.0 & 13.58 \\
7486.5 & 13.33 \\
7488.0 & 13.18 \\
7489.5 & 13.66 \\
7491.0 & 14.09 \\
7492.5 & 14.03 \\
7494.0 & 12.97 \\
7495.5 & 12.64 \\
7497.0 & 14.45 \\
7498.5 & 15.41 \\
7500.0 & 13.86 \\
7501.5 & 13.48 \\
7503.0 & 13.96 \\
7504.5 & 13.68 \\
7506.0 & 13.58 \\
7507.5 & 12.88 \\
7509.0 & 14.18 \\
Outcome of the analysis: -0.02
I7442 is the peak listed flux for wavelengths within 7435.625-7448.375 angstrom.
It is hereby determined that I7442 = 14.38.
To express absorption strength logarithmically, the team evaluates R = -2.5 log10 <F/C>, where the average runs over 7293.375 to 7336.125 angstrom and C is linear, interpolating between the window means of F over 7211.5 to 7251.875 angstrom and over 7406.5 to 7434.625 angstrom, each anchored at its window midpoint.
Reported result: -0.03 mag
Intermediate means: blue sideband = 12.4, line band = 13.2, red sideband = 13.4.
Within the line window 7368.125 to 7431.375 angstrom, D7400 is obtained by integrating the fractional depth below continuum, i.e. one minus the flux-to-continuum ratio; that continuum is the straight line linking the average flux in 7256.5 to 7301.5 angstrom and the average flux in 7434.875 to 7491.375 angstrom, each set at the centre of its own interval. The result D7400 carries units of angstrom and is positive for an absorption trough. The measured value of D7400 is 0.3 angstrom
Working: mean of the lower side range 13.1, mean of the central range 13.4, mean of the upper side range 13.7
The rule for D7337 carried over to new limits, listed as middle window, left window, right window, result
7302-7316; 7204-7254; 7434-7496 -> -0.022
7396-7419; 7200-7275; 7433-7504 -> 0.004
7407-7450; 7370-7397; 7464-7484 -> 0.028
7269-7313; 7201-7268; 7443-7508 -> -0.047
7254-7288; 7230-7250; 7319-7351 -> -0.032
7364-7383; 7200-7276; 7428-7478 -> -0.031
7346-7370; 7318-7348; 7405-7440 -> 0.012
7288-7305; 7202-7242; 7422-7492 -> -0.051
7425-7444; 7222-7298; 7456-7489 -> 0.007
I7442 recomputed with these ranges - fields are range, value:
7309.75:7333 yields 14.2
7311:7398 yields 14.43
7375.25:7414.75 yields 14.56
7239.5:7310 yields 14.18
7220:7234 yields 13.04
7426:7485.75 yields 15.51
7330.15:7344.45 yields 14.04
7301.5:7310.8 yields 13.36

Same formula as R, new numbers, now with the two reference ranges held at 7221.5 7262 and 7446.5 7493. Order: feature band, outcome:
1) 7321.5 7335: -0.02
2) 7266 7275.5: -0.05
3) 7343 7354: -0.01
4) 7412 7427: 0.02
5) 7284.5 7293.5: -0.04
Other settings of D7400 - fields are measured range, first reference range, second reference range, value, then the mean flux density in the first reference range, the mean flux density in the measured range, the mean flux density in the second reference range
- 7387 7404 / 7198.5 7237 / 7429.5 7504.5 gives 0.2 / 12.2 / 13.1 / 13.7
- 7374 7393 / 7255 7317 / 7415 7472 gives -0.2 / 13.1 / 13.5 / 13.5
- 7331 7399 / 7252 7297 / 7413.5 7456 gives -0.4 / 13.1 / 13.4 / 13.5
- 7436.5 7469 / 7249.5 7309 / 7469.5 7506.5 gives 0.5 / 13.1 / 13.5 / 13.9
